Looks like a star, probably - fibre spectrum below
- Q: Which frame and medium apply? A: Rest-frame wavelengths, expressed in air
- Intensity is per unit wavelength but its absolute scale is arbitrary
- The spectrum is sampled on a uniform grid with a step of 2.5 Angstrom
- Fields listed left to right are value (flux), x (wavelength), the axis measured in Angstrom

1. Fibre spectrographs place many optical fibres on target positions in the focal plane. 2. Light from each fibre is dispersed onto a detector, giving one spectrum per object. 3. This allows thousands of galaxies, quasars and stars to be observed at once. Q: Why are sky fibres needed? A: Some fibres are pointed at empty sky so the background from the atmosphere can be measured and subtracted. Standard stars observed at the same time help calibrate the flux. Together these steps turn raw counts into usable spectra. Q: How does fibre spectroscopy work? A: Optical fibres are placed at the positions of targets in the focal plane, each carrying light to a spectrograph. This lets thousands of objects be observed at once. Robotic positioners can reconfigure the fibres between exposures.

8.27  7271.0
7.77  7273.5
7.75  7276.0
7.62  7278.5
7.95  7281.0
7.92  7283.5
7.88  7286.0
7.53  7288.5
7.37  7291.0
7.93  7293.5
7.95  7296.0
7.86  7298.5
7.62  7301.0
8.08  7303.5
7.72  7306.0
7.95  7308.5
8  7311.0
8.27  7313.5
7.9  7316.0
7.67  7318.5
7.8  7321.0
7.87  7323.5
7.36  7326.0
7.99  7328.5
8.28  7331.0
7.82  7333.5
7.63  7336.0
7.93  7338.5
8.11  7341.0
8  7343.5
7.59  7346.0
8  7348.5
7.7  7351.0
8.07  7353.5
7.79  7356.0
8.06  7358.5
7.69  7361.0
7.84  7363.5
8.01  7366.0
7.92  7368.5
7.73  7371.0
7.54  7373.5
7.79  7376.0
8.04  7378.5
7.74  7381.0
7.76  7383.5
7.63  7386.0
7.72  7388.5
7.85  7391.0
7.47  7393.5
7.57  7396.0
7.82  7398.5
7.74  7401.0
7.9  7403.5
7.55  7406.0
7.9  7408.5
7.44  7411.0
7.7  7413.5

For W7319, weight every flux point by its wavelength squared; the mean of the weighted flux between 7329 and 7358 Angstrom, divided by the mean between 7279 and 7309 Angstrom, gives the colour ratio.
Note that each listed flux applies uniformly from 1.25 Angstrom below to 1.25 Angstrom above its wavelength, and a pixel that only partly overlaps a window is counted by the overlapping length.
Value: 1.0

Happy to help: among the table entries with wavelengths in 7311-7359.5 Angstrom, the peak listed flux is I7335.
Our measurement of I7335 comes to 8.28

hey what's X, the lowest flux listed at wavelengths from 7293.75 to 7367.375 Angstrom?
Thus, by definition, 7.36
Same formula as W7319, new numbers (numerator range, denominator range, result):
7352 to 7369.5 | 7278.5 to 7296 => 1.04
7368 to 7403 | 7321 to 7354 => 1.00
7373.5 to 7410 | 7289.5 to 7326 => 1.01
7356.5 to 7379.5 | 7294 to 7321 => 1.01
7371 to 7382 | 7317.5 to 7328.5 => 1.02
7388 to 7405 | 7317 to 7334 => 1.01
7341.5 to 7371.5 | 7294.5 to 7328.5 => 1.01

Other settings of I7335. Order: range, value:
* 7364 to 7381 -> 8.04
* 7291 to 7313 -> 8.08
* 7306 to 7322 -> 8.27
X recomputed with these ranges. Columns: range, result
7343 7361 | 7.59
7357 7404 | 7.47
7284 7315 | 7.37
